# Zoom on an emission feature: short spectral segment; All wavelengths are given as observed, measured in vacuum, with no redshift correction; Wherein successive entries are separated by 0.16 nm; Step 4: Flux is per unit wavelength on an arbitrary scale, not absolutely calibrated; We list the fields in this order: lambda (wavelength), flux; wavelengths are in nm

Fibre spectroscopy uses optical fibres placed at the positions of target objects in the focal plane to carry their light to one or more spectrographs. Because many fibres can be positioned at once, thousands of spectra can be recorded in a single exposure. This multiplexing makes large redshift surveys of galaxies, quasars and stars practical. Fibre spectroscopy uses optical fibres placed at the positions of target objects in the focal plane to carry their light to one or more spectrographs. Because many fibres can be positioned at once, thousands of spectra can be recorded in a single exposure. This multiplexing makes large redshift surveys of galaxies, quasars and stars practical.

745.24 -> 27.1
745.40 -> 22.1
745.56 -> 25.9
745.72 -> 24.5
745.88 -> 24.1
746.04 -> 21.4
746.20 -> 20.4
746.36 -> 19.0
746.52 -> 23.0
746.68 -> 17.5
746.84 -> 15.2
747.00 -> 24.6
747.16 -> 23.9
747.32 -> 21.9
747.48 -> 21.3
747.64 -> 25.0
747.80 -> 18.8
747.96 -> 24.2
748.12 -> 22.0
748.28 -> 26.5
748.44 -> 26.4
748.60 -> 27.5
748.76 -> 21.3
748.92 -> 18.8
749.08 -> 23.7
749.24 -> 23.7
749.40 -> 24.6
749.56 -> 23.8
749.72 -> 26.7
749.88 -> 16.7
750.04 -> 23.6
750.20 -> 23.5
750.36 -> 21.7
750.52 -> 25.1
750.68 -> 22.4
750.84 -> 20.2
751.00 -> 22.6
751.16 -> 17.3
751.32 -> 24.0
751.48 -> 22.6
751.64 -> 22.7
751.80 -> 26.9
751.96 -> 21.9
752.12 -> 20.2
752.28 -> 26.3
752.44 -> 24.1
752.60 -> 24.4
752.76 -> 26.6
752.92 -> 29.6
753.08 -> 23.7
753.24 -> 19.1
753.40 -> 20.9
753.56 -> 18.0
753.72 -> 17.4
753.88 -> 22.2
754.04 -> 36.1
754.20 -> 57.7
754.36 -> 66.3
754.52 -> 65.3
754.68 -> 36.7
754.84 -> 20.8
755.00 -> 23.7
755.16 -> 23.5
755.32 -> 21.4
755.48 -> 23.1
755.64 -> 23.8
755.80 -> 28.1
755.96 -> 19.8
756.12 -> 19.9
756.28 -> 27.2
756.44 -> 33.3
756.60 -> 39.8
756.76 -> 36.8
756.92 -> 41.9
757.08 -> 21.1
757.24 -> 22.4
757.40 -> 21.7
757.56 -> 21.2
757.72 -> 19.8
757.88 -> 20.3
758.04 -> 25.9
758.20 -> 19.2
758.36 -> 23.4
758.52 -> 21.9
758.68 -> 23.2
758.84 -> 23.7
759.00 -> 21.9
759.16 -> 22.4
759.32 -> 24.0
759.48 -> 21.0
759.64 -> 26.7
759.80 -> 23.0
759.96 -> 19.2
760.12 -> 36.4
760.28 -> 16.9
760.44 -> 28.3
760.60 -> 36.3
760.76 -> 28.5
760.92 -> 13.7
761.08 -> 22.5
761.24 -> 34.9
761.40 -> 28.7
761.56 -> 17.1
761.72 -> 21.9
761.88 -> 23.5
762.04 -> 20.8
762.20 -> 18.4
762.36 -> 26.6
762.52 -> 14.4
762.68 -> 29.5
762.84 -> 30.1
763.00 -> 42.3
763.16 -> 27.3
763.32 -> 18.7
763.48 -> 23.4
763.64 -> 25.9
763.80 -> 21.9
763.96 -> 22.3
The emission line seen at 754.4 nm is H-alpha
